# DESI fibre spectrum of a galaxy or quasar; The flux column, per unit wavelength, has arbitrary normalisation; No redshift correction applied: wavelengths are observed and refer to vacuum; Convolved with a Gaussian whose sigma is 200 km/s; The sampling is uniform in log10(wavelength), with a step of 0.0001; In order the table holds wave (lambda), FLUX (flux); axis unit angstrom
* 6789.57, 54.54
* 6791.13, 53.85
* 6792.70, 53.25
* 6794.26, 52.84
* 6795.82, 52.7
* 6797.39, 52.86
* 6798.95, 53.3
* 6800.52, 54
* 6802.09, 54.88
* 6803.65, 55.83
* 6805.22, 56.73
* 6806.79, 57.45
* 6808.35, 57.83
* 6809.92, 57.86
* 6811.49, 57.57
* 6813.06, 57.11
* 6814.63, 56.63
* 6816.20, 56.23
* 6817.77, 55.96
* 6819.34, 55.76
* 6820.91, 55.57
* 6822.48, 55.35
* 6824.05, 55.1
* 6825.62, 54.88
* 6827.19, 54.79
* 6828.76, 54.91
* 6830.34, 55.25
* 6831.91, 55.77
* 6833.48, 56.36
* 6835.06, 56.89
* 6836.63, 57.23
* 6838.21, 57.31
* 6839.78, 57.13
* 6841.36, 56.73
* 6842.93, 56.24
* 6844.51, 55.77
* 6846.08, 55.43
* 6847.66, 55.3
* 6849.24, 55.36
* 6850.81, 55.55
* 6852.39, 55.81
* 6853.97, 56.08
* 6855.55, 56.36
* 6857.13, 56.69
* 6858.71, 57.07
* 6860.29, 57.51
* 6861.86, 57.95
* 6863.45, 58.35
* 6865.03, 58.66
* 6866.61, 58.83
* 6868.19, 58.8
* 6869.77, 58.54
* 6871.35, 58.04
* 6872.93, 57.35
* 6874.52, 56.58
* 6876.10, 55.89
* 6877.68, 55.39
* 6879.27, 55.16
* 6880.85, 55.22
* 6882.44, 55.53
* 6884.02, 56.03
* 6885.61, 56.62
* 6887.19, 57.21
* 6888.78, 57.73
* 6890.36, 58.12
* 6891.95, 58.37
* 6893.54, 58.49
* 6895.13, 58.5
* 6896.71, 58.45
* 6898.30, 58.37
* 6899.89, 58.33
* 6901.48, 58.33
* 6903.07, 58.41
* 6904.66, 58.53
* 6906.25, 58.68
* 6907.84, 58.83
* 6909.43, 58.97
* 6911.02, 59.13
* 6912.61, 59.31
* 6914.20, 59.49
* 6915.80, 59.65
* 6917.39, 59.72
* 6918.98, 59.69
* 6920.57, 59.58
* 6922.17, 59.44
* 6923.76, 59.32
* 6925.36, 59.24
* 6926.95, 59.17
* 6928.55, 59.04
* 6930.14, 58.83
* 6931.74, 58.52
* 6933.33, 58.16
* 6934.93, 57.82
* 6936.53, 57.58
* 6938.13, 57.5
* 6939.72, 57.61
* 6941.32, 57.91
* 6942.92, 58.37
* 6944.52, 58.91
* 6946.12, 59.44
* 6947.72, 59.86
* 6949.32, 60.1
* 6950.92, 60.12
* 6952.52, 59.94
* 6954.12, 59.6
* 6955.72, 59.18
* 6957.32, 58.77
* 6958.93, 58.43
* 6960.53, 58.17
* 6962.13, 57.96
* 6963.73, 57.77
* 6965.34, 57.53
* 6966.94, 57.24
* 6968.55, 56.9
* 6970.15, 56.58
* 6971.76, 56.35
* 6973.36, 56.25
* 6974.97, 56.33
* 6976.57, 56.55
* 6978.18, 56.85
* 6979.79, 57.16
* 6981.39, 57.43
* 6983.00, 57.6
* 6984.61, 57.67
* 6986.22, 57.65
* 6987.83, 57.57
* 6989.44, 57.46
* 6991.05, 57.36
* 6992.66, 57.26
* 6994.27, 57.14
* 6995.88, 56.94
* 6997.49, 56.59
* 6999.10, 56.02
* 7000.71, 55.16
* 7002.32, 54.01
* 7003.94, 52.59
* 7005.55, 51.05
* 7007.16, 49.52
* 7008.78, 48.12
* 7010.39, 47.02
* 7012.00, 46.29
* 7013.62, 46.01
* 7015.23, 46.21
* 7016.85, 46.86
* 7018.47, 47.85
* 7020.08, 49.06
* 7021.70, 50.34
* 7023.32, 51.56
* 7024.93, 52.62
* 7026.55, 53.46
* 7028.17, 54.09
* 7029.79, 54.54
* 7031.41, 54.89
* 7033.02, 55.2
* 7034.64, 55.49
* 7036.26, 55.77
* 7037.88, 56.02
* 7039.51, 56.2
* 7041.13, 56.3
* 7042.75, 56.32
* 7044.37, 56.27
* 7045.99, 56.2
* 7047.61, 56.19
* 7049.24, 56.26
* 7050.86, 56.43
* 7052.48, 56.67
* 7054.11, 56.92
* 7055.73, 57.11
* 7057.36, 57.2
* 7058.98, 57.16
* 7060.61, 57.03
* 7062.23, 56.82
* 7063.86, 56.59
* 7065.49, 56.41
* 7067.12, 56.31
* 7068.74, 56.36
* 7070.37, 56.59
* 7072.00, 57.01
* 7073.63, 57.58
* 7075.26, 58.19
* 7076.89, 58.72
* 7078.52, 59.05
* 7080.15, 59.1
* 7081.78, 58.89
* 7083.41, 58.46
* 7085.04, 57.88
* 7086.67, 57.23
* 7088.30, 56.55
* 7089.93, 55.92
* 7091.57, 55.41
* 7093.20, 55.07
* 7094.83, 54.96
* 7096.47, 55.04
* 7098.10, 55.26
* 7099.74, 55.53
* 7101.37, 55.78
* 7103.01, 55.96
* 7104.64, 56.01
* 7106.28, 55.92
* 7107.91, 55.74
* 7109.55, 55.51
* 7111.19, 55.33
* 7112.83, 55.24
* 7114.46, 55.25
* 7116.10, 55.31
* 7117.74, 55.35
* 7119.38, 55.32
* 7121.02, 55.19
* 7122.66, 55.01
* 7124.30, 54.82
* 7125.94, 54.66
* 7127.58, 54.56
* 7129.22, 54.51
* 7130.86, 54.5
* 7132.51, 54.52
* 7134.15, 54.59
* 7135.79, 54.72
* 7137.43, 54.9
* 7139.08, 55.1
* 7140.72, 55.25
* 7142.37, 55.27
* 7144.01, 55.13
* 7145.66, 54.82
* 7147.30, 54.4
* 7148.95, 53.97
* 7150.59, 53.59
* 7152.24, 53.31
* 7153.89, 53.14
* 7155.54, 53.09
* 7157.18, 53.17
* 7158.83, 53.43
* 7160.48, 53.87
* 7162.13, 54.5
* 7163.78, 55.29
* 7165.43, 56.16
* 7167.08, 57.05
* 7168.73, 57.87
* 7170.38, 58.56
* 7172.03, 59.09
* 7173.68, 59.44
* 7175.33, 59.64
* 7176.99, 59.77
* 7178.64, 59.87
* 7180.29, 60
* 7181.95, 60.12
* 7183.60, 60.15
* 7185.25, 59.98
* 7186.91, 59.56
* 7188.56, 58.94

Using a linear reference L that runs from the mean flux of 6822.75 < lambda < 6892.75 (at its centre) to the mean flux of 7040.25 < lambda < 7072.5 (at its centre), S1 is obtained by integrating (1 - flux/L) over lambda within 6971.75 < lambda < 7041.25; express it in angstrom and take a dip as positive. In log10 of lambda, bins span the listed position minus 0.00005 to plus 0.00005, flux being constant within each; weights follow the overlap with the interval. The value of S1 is 3.36 angstrom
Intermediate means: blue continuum 56.6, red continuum 56.6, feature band 53.9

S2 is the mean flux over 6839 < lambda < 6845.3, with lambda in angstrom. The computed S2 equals 56.5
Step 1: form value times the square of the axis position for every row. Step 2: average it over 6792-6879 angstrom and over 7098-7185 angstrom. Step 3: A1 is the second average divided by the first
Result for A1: 1.08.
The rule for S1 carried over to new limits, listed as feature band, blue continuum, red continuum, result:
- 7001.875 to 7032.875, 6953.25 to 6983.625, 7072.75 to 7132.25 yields 3.59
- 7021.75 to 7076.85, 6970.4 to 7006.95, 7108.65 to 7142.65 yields -0.29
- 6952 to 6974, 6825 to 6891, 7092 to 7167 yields -0.77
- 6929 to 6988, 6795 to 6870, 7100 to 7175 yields -2.31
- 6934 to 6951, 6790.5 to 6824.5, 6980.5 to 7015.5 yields -1.33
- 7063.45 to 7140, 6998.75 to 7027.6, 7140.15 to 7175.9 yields -3.79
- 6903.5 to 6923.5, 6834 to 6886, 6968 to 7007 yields -0.97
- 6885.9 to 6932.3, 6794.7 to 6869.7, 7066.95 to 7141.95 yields -2.19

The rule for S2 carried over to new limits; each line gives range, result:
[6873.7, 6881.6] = 55.6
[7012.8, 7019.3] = 46.7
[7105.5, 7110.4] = 55.7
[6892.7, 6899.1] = 58.4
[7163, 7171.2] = 57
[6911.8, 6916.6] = 59.5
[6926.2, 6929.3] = 59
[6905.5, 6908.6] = 58.8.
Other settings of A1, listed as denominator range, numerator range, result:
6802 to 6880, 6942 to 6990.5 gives 1.06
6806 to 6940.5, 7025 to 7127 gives 1.04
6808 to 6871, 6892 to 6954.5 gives 1.07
